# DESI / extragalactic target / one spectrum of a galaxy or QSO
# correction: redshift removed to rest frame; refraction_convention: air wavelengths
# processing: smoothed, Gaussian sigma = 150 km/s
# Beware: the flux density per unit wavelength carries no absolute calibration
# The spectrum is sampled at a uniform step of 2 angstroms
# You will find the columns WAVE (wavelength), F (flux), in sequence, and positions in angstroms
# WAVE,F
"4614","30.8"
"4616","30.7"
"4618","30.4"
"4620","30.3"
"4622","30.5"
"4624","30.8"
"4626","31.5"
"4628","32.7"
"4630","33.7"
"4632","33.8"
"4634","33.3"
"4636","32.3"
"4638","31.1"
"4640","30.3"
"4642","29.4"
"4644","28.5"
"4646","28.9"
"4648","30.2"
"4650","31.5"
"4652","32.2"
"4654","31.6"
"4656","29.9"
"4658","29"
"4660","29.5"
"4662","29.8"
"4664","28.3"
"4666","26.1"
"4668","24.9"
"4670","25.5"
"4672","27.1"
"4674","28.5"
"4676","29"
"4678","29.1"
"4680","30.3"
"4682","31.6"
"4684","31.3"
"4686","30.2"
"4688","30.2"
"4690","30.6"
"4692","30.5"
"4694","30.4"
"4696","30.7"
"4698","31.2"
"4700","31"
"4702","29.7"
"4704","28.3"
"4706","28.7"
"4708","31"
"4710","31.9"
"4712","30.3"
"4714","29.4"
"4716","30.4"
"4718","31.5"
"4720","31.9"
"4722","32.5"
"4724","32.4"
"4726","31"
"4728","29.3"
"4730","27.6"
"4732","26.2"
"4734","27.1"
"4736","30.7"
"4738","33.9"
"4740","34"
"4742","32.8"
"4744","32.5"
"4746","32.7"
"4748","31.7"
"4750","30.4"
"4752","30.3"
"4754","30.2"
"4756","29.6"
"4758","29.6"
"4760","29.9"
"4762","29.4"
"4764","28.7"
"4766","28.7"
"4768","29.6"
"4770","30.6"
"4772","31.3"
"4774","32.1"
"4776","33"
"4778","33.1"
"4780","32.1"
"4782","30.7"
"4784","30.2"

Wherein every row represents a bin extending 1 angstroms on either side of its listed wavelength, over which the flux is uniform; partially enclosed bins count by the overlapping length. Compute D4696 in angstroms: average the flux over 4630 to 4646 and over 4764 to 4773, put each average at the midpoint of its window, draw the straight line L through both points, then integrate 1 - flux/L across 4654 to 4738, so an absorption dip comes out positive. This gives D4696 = 2.6 angstroms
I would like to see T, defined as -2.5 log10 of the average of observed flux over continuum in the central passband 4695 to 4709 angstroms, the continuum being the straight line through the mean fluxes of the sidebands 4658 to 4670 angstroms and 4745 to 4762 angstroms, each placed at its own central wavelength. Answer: -0.046 mag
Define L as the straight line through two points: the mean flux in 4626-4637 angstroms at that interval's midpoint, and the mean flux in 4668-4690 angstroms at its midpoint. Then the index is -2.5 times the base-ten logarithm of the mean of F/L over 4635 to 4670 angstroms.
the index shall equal 0.06 mag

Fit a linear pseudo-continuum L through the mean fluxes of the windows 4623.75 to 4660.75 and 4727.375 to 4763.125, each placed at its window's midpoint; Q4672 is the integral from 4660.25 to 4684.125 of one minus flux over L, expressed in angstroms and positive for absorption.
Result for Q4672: 1.9 angstroms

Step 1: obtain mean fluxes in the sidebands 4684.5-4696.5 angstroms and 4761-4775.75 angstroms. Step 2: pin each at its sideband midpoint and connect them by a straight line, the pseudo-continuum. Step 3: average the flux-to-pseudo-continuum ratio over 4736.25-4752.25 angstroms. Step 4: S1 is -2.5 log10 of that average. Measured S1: -0.07 mag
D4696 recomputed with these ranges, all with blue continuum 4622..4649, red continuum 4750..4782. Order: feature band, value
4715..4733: 0.3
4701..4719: 0.4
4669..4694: 1.2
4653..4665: 0.6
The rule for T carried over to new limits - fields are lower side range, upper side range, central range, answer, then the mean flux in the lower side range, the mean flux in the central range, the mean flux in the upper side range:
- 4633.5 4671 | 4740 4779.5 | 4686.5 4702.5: -0.016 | 29.5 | 30.6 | 30.9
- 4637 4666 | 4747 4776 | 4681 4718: -0.014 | 29.9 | 30.4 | 30.2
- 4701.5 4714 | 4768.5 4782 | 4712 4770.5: 0.013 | 29.9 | 30.5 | 31.8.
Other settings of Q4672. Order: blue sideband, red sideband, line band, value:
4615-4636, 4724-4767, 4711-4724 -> -0.2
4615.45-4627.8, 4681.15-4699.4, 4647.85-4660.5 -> 0.1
